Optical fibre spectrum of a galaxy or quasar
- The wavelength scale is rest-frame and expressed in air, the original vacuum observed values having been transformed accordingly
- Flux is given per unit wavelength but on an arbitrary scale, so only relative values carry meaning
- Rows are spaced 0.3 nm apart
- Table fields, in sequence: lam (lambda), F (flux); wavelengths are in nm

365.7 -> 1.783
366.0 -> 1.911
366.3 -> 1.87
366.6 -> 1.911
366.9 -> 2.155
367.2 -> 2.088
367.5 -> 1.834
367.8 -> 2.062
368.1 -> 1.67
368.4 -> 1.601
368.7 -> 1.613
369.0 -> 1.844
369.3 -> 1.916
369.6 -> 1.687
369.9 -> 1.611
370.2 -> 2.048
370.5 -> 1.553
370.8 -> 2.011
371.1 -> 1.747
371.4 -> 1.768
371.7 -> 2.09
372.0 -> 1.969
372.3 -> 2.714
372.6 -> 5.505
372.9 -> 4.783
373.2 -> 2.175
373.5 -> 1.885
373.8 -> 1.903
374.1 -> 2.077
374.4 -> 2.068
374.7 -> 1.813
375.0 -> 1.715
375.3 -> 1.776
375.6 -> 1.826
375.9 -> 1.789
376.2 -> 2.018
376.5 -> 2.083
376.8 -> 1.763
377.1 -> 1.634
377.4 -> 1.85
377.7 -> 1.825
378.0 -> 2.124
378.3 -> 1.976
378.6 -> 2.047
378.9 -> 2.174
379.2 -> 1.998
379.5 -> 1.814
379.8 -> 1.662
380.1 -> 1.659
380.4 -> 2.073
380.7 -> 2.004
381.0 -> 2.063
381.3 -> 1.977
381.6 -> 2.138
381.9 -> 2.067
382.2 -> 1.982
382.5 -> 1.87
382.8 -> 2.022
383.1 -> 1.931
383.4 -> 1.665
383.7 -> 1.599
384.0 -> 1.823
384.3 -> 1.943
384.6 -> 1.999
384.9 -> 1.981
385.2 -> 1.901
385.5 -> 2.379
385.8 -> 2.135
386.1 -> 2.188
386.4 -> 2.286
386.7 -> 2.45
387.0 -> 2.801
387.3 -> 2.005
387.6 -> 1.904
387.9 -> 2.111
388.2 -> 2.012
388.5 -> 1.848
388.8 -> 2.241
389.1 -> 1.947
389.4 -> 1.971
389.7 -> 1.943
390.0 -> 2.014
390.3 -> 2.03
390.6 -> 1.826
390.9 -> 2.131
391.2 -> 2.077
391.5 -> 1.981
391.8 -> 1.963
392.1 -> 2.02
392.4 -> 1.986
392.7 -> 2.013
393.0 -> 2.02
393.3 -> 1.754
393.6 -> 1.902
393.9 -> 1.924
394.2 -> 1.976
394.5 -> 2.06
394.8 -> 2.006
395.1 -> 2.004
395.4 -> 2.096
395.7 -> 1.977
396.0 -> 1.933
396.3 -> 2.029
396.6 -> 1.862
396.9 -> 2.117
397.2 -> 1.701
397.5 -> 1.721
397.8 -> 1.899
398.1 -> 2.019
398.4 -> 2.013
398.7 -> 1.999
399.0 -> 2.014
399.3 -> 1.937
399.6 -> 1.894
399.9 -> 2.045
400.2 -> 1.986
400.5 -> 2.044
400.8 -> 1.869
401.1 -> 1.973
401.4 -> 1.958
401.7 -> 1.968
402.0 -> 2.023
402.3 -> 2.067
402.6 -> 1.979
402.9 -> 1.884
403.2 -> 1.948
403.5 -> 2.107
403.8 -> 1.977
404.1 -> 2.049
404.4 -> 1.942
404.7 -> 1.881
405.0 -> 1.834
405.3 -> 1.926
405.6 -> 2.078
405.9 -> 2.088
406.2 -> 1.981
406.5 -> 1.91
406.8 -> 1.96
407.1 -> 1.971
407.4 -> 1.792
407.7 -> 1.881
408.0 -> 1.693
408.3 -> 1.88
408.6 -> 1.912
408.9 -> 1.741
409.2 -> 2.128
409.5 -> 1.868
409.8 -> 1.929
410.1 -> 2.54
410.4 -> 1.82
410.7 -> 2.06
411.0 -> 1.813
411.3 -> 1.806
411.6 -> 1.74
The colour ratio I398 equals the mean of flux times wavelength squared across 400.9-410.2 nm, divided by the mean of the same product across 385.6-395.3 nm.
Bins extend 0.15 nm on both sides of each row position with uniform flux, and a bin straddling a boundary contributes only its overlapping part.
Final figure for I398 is 1.0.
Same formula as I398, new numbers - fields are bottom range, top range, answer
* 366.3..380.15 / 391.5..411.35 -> 1.11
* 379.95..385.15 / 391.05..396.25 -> 1.09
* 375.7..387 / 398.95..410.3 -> 1.12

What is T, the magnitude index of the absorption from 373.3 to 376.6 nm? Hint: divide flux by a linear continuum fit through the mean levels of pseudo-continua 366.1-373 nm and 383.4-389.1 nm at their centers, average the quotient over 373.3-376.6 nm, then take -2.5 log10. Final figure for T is 0.120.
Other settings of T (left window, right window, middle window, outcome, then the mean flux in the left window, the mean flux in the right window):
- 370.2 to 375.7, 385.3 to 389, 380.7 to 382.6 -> 0.11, 2.3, 2.19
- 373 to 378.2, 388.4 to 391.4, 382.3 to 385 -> 0.06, 1.93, 2.01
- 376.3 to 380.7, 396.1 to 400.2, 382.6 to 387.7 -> -0.07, 1.91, 1.94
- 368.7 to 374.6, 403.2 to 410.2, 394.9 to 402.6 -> 0.03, 2.26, 1.96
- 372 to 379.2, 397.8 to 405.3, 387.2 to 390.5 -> 0.05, 2.23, 1.97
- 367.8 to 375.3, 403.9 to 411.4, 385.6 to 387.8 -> -0.10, 2.15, 1.94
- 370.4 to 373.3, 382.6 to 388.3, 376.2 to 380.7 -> 0.23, 2.66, 2.06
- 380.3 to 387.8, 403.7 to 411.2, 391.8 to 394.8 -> 0.02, 2.05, 1.95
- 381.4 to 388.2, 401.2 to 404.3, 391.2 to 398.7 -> 0.03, 2.05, 1.99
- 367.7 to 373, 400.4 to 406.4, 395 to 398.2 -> 0.05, 2.21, 1.98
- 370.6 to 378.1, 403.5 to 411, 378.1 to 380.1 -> 0.12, 2.19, 1.95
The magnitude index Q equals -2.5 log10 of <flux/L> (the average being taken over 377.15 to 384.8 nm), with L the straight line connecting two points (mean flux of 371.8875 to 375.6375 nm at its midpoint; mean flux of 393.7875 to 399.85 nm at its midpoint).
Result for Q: 0.21 mag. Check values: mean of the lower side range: 2.5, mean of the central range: 1.93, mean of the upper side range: 1.96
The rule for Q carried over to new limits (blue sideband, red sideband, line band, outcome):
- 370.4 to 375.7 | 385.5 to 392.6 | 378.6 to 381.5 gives 0.14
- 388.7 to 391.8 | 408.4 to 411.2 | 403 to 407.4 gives 0.01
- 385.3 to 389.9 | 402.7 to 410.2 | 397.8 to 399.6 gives 0.03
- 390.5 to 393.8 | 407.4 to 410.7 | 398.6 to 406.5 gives -0.01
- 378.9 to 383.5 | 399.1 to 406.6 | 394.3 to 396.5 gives -0.03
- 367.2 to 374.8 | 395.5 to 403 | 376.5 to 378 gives 0.15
